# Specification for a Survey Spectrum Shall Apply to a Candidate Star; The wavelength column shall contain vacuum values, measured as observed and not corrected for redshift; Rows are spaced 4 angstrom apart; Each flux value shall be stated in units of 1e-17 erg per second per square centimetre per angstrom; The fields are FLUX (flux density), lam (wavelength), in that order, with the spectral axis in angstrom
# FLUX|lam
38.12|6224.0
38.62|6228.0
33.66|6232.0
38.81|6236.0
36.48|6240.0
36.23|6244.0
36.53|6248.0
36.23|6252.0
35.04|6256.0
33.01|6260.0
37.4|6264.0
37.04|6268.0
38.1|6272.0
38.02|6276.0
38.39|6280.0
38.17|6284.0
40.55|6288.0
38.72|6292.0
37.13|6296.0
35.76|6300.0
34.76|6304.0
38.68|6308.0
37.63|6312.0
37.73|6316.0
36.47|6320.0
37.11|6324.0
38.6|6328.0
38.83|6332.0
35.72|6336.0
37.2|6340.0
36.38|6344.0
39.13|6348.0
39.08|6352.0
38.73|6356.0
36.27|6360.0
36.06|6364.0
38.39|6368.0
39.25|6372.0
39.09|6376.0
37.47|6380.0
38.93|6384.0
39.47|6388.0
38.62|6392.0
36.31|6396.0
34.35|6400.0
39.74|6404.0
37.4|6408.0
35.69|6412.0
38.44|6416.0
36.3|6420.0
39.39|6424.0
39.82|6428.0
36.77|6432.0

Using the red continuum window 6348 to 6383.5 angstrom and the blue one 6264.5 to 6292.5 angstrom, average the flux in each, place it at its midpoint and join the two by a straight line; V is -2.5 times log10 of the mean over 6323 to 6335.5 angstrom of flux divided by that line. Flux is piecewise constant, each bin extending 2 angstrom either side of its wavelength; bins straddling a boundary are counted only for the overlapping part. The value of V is 0.01 mag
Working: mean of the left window 38.4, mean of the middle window 38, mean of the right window 38.1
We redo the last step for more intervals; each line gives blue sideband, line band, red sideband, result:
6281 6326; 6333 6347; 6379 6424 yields 0.02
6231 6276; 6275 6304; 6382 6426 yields -0.03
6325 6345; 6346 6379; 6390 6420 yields -0.03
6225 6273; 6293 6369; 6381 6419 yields -0.01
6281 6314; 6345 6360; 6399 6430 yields -0.02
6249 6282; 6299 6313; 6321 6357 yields 0.02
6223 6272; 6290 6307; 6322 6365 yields 0.01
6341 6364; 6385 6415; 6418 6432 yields 0.02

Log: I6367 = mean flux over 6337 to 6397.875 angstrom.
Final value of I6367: 38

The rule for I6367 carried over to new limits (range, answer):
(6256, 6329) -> 37.3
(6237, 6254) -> 36.5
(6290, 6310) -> 37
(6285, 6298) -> 38.8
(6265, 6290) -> 38.3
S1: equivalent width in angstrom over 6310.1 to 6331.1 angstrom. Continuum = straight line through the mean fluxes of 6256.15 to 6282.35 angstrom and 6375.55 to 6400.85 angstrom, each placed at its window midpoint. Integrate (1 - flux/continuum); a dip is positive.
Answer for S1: -0.2 angstrom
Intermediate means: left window 36.9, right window 37.8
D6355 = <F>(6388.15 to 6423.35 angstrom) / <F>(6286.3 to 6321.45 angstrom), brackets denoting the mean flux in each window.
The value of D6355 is 1.00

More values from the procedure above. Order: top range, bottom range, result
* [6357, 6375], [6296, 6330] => 1.01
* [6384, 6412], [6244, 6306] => 1.02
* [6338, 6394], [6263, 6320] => 1.01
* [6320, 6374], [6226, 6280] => 1.03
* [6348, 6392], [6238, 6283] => 1.05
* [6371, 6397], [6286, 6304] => 1.02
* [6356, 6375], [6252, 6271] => 1.05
